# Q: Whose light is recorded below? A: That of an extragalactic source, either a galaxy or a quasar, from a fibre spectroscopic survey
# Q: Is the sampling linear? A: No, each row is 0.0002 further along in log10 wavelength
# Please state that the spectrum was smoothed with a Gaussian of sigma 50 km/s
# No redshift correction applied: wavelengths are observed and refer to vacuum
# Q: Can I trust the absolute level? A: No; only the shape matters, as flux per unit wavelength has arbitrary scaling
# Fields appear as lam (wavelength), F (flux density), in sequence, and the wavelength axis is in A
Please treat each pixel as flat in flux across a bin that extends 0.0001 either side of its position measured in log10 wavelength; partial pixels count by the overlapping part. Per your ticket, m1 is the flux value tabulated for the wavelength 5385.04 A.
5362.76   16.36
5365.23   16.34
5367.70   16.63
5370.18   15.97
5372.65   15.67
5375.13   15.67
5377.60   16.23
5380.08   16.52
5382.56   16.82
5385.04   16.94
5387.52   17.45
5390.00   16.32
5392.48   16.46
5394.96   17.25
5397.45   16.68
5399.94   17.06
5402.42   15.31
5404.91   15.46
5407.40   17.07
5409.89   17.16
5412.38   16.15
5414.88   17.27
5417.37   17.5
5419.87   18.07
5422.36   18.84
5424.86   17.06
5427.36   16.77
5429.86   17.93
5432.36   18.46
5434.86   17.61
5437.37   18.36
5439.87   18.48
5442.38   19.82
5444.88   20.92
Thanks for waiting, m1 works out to 16.94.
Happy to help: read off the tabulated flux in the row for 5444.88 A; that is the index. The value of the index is 20.92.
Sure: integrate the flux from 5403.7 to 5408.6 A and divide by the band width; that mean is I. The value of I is 16.3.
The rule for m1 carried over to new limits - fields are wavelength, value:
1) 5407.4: 17.07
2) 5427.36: 16.77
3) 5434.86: 17.61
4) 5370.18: 15.97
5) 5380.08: 16.52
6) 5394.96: 17.25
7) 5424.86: 17.06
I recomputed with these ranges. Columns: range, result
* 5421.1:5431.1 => 17.7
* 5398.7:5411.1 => 16.4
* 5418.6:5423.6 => 18.5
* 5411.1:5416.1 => 16.7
